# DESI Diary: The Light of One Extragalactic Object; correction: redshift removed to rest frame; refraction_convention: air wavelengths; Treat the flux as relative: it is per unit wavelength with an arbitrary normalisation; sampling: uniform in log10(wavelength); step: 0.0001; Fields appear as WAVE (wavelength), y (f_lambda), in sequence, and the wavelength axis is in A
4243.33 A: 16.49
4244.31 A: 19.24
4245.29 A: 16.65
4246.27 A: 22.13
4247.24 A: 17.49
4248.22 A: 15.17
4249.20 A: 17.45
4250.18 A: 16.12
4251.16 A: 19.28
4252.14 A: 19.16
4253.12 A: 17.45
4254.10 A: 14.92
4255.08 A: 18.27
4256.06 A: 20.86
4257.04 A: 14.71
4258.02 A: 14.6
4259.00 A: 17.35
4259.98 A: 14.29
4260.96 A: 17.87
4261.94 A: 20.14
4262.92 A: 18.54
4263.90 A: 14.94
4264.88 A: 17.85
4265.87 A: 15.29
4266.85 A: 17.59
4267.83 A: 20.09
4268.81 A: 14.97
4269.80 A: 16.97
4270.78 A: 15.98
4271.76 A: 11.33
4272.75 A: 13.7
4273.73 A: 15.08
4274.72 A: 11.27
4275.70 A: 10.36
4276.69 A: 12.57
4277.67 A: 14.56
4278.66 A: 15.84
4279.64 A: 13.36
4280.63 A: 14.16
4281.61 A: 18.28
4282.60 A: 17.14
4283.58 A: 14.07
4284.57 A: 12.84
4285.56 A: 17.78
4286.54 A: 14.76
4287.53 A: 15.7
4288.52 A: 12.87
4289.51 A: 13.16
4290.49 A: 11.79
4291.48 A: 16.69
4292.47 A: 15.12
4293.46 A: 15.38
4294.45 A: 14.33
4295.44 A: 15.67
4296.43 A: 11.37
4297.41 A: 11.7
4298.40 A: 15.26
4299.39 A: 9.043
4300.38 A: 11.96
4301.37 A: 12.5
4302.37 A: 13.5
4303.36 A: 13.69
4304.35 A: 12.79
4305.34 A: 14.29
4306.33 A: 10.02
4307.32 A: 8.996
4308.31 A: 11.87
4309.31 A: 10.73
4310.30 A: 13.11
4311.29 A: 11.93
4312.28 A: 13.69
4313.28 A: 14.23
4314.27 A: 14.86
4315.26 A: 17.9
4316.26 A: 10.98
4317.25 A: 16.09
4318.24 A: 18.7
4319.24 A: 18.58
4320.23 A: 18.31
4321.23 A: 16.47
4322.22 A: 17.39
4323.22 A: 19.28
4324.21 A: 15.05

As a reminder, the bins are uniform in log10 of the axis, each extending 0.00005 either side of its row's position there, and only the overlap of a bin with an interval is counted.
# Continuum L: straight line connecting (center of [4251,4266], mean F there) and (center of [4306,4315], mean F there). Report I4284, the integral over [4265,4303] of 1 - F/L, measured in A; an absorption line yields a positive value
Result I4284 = 1.23 A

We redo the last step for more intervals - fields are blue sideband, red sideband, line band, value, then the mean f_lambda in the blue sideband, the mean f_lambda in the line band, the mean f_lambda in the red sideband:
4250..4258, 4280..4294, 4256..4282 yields 1.3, 17.5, 15.6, 15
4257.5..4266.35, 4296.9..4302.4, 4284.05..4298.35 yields -1.1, 16.8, 14.3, 12.2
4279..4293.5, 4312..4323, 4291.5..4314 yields 3.9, 14.9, 12.9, 16.2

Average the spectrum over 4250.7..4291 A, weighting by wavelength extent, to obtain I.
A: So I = 15.6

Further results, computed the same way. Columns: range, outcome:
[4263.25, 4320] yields 14.2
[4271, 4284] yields 14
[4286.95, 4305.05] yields 13.5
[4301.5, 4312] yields 12.1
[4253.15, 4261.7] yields 16.8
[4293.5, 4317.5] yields 13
